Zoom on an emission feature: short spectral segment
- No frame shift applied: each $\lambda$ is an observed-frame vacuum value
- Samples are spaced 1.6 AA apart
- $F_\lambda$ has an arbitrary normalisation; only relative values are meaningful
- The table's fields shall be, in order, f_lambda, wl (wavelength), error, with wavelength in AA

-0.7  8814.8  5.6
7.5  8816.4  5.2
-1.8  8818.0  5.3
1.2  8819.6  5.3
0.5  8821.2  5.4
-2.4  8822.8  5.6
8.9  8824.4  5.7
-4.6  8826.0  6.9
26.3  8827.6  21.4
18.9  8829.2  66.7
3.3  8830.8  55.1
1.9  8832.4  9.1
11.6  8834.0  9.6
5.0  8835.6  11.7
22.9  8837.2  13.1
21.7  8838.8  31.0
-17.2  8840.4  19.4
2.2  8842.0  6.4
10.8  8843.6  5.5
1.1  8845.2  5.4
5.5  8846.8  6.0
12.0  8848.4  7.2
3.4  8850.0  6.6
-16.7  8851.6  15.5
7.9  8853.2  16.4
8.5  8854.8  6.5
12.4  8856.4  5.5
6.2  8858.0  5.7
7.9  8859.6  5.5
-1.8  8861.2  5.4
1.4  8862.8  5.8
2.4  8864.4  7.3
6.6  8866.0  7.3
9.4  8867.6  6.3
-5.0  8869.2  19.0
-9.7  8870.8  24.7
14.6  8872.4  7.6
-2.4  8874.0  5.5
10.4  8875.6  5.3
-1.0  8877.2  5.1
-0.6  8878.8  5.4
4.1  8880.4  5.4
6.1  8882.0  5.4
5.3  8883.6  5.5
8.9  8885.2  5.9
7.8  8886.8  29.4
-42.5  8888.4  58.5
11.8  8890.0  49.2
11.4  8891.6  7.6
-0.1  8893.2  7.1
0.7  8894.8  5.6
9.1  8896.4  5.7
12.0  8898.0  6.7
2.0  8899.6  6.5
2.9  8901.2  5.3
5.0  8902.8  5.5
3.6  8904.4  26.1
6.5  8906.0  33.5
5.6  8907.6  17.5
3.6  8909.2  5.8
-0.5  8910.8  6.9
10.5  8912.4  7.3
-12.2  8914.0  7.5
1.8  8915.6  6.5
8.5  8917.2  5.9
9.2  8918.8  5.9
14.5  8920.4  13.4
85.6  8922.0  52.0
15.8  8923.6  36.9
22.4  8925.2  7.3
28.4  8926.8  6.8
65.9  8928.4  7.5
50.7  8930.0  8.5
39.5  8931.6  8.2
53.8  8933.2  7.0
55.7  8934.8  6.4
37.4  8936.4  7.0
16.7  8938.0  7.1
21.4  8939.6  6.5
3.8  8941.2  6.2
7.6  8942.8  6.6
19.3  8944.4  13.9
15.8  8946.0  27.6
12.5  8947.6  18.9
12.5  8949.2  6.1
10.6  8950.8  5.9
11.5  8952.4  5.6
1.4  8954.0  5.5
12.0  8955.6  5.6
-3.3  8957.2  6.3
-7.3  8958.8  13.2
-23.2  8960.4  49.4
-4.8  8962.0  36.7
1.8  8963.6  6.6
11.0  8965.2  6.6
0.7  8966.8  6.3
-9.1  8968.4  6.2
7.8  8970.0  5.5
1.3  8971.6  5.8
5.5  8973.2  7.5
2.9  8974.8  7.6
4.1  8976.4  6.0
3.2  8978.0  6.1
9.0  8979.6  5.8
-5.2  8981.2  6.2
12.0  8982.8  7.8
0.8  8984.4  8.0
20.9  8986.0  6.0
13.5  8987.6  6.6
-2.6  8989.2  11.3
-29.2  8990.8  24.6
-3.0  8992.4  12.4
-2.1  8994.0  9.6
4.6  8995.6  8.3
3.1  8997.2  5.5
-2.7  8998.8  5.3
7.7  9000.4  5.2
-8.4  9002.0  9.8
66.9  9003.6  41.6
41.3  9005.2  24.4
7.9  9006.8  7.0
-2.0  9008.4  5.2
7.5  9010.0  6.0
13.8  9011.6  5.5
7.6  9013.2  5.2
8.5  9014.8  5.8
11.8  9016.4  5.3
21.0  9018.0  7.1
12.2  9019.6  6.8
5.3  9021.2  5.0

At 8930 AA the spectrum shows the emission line [O II]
